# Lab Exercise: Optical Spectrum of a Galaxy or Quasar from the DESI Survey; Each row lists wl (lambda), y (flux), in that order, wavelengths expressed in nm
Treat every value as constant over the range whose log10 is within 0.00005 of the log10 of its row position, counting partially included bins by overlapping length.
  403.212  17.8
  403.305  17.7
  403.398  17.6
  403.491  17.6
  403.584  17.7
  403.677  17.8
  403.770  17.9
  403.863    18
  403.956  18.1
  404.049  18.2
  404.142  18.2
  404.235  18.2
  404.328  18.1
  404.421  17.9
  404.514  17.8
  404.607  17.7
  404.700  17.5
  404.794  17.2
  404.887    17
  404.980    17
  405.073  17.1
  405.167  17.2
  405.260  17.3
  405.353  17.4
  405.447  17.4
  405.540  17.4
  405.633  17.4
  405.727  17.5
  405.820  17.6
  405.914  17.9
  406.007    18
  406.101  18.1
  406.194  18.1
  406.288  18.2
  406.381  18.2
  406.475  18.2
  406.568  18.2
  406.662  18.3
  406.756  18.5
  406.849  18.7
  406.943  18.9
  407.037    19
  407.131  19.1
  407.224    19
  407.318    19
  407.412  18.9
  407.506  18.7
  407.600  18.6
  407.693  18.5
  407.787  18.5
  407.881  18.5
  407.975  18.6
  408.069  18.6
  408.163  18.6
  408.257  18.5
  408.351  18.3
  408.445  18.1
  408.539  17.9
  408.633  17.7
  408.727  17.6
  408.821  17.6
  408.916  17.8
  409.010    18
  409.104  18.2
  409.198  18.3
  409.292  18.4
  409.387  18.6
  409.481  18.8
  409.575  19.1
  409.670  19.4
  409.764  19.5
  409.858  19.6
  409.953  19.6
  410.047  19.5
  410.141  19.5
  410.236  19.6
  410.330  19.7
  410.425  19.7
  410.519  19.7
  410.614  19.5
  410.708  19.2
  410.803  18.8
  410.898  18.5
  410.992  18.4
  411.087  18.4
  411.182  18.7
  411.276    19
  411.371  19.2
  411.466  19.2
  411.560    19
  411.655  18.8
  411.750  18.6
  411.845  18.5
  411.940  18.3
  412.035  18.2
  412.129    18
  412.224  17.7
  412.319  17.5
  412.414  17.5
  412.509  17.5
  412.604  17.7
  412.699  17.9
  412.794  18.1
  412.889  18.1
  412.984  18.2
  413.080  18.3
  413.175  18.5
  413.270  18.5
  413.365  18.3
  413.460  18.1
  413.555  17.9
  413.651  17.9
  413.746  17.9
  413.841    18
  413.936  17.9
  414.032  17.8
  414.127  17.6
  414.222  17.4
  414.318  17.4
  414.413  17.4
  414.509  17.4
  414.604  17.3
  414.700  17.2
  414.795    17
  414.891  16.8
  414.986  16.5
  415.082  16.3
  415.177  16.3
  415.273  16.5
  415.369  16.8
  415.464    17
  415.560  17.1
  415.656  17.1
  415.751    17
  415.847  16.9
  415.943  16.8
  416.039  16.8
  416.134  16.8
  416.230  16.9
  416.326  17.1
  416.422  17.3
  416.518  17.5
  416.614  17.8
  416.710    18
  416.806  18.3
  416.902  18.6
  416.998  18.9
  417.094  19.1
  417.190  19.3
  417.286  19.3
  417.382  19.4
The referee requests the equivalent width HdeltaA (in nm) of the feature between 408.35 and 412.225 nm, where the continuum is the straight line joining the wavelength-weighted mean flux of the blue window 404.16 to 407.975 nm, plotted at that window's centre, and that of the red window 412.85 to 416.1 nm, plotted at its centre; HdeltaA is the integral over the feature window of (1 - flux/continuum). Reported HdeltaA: -0.22 nm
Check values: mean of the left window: 18.1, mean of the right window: 17.4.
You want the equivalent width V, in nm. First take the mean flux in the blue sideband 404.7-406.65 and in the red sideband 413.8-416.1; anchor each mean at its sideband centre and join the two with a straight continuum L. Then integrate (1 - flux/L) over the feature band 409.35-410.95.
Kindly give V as -0.18 nm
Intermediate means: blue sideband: 17.6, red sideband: 17.1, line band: 19.3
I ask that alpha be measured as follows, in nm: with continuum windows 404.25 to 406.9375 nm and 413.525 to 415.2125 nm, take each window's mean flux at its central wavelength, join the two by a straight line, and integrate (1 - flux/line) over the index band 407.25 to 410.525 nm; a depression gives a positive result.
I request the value -0.21 nm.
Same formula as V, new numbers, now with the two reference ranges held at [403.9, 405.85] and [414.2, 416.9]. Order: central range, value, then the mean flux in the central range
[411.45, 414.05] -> -0.134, 18.1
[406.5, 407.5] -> -0.072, 18.7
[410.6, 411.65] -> -0.095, 18.9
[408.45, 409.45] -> -0.036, 18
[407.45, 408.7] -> -0.067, 18.4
